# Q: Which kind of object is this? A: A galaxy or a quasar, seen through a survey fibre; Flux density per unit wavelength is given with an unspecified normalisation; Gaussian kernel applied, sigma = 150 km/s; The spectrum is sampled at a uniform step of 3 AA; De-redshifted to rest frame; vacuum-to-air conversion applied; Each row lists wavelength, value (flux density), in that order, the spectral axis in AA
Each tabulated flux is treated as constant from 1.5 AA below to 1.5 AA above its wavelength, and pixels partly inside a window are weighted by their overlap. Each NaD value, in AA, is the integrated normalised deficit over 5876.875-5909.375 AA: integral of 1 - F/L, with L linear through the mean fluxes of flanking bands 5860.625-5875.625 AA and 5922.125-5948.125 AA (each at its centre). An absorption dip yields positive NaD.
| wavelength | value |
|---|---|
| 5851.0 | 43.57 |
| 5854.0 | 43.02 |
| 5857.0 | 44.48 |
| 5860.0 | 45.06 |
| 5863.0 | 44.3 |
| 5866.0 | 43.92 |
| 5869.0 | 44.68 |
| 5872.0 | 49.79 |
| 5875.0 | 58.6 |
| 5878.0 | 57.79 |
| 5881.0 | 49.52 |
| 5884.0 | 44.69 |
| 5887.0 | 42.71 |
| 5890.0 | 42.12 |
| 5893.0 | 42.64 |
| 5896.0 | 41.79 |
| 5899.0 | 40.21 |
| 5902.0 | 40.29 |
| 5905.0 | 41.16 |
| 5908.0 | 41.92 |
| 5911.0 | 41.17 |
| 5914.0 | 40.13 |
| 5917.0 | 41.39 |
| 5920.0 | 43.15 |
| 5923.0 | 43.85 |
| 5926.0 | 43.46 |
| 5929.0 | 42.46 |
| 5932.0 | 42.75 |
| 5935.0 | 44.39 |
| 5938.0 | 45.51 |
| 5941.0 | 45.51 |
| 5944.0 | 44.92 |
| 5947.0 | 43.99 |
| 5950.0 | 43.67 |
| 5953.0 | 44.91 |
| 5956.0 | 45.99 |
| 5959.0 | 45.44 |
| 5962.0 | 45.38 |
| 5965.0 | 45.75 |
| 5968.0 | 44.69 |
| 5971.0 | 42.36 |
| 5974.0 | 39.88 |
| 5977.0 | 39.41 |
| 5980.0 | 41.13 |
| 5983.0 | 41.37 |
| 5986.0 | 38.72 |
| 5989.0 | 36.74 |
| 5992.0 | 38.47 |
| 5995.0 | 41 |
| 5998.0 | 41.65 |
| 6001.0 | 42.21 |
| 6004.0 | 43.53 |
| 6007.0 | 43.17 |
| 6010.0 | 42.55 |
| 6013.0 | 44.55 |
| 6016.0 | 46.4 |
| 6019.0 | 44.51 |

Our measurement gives 1.6 AA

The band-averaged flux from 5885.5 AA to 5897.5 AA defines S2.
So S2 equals 42.3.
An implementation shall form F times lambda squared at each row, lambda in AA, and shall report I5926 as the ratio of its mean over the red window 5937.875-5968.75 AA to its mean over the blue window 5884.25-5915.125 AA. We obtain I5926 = 1.10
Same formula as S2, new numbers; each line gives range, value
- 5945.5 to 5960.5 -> 44.8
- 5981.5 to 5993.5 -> 38.8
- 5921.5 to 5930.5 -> 43.3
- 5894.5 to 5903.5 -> 40.8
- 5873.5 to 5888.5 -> 50.7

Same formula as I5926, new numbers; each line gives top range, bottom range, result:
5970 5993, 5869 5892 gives 0.84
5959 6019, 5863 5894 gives 0.92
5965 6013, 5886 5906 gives 1.03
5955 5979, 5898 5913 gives 1.08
